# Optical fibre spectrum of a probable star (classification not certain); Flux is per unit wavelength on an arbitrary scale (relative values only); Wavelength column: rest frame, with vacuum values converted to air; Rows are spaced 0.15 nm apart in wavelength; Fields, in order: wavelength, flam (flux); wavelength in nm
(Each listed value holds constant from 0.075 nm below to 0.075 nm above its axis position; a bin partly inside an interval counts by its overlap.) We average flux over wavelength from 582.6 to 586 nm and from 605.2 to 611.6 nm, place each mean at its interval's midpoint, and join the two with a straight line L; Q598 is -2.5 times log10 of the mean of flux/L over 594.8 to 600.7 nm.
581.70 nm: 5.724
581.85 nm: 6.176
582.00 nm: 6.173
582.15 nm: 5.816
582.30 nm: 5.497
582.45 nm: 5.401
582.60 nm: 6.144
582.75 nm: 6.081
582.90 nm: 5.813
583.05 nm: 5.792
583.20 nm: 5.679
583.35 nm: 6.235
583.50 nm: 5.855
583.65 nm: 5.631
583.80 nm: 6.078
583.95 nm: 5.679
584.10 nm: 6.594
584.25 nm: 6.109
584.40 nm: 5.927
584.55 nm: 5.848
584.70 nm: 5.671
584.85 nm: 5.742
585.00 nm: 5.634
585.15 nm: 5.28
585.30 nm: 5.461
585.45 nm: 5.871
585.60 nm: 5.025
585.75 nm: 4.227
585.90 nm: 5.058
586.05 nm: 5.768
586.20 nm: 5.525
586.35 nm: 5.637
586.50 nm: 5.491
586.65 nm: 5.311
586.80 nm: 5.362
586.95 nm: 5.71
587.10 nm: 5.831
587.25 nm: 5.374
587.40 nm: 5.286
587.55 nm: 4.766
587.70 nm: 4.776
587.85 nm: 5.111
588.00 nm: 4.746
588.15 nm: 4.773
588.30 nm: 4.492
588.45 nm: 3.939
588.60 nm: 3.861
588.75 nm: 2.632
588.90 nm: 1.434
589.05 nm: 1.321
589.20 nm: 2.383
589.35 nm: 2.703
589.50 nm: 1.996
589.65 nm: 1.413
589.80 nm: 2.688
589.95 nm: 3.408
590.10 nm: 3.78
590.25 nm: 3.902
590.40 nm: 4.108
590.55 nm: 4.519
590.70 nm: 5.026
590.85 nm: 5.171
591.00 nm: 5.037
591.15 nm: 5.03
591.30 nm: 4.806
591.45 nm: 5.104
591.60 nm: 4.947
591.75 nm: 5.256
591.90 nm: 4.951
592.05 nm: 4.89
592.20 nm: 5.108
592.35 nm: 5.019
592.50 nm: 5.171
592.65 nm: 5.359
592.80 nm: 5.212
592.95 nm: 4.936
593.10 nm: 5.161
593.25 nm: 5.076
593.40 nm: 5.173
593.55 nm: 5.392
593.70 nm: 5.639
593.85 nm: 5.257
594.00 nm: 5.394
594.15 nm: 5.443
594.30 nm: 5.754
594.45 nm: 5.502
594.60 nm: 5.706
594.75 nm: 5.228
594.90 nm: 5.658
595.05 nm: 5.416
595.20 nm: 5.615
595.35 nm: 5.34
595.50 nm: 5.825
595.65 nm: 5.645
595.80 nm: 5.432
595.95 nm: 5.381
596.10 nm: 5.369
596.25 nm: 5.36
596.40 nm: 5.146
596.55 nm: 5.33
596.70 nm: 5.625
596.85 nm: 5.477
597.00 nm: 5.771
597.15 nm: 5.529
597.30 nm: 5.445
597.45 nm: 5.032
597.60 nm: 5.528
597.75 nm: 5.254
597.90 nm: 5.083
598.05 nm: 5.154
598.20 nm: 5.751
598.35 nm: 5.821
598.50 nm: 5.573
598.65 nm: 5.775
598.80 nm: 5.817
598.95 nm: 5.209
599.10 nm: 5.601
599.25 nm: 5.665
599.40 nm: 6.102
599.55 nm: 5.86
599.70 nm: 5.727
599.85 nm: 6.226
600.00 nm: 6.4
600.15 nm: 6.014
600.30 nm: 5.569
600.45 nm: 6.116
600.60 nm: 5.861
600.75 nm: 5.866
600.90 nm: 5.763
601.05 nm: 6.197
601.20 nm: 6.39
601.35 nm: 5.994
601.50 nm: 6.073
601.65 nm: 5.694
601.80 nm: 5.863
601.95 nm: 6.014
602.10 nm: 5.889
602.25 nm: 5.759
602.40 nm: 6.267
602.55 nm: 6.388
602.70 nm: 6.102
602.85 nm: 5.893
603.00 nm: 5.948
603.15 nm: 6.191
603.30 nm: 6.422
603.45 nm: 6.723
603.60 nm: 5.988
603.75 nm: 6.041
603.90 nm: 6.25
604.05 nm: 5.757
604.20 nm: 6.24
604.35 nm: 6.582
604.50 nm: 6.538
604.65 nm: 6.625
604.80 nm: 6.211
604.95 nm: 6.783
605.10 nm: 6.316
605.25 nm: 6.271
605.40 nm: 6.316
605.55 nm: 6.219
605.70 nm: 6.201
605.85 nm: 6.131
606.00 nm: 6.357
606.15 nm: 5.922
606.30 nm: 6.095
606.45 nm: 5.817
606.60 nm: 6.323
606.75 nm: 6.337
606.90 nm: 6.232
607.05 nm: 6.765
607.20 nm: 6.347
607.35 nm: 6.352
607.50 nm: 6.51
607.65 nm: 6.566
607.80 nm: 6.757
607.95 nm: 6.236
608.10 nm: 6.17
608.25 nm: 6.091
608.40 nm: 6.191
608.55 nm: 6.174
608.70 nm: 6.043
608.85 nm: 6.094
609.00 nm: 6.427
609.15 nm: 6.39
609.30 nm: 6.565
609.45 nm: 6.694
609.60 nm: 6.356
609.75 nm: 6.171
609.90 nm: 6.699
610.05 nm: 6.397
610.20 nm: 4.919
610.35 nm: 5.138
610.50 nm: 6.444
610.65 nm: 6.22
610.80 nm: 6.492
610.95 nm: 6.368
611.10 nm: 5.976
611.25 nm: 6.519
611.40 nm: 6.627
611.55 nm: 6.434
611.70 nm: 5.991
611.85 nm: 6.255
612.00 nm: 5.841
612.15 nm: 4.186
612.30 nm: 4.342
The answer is 0.08 mag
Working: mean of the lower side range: 5.71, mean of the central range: 5.6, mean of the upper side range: 6.26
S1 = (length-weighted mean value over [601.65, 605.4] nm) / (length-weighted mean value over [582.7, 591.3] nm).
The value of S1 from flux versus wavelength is 1.29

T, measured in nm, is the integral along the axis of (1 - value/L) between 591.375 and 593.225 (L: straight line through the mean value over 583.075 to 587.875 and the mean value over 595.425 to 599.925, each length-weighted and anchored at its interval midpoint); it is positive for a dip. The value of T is 0.153 nm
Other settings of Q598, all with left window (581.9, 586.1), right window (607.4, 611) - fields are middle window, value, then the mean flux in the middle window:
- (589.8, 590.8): 0.40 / 4.04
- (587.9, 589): 0.50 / 3.67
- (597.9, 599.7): 0.07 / 5.64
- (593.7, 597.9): 0.10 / 5.46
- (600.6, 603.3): 0.01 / 6.02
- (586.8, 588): 0.11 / 5.24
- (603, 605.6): -0.03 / 6.31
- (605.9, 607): 0.00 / 6.17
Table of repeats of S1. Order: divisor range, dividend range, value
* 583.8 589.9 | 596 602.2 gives 1.22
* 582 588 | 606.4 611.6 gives 1.12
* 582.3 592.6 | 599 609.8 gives 1.27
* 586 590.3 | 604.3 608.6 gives 1.54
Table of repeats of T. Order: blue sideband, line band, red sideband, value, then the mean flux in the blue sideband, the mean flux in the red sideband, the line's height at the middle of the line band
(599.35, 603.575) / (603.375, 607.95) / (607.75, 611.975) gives -0.13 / 6.05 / 6.24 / 6.14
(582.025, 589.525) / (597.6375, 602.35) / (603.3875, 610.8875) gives 0.05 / 5.08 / 6.27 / 5.87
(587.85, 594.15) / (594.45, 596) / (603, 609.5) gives -0.21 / 4.32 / 6.3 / 4.87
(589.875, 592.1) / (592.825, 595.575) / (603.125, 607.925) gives -0.21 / 4.66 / 6.32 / 5.03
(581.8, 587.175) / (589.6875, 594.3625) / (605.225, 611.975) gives 0.80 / 5.7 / 6.25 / 5.87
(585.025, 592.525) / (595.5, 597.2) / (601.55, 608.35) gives -0.05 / 4.49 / 6.23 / 5.31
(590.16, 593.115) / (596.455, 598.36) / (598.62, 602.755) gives 0.05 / 4.93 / 5.94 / 5.57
